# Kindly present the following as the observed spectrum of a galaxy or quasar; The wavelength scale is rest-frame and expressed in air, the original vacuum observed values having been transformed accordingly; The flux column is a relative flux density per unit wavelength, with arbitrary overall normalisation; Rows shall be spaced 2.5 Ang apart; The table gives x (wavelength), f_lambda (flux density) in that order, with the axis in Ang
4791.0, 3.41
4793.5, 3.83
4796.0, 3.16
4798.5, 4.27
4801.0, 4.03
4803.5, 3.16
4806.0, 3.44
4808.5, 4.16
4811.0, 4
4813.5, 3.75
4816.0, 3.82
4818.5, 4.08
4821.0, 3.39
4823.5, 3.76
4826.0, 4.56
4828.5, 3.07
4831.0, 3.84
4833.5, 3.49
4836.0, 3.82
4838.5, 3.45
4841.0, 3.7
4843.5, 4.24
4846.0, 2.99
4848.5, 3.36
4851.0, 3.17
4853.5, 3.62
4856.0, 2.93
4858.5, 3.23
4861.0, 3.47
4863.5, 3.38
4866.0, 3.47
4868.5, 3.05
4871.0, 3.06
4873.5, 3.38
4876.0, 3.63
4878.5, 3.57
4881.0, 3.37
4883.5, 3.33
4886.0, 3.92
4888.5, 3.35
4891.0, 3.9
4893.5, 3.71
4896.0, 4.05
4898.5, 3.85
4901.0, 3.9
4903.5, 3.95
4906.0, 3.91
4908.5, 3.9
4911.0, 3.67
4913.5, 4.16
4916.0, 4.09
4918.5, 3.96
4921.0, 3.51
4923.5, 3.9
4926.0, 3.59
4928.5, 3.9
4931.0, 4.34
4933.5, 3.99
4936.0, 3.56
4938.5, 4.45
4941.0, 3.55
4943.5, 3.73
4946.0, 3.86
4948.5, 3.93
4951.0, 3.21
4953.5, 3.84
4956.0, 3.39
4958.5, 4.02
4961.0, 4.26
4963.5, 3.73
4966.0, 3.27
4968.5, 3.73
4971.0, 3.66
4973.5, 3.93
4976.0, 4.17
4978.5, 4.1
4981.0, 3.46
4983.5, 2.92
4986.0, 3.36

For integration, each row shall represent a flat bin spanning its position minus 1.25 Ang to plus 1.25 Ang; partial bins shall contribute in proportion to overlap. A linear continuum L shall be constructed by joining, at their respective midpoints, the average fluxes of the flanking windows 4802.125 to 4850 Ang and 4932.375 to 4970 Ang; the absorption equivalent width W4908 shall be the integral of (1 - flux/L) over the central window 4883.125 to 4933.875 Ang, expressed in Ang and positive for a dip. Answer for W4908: -1.61 Ang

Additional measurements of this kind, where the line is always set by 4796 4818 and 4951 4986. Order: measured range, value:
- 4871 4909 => 0.6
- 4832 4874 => 4.1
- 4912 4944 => -1.6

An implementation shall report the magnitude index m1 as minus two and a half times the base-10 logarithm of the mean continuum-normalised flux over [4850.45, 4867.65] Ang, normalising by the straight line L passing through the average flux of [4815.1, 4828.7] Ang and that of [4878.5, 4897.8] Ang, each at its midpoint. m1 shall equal 0.13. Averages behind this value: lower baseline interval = 3.83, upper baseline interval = 3.66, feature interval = 3.32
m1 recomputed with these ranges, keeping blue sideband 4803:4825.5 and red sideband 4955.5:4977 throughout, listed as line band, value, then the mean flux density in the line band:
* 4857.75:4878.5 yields 0.133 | 3.35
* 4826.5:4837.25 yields 0.045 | 3.63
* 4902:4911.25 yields -0.024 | 3.88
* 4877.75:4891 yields 0.073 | 3.54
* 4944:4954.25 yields 0.028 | 3.71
